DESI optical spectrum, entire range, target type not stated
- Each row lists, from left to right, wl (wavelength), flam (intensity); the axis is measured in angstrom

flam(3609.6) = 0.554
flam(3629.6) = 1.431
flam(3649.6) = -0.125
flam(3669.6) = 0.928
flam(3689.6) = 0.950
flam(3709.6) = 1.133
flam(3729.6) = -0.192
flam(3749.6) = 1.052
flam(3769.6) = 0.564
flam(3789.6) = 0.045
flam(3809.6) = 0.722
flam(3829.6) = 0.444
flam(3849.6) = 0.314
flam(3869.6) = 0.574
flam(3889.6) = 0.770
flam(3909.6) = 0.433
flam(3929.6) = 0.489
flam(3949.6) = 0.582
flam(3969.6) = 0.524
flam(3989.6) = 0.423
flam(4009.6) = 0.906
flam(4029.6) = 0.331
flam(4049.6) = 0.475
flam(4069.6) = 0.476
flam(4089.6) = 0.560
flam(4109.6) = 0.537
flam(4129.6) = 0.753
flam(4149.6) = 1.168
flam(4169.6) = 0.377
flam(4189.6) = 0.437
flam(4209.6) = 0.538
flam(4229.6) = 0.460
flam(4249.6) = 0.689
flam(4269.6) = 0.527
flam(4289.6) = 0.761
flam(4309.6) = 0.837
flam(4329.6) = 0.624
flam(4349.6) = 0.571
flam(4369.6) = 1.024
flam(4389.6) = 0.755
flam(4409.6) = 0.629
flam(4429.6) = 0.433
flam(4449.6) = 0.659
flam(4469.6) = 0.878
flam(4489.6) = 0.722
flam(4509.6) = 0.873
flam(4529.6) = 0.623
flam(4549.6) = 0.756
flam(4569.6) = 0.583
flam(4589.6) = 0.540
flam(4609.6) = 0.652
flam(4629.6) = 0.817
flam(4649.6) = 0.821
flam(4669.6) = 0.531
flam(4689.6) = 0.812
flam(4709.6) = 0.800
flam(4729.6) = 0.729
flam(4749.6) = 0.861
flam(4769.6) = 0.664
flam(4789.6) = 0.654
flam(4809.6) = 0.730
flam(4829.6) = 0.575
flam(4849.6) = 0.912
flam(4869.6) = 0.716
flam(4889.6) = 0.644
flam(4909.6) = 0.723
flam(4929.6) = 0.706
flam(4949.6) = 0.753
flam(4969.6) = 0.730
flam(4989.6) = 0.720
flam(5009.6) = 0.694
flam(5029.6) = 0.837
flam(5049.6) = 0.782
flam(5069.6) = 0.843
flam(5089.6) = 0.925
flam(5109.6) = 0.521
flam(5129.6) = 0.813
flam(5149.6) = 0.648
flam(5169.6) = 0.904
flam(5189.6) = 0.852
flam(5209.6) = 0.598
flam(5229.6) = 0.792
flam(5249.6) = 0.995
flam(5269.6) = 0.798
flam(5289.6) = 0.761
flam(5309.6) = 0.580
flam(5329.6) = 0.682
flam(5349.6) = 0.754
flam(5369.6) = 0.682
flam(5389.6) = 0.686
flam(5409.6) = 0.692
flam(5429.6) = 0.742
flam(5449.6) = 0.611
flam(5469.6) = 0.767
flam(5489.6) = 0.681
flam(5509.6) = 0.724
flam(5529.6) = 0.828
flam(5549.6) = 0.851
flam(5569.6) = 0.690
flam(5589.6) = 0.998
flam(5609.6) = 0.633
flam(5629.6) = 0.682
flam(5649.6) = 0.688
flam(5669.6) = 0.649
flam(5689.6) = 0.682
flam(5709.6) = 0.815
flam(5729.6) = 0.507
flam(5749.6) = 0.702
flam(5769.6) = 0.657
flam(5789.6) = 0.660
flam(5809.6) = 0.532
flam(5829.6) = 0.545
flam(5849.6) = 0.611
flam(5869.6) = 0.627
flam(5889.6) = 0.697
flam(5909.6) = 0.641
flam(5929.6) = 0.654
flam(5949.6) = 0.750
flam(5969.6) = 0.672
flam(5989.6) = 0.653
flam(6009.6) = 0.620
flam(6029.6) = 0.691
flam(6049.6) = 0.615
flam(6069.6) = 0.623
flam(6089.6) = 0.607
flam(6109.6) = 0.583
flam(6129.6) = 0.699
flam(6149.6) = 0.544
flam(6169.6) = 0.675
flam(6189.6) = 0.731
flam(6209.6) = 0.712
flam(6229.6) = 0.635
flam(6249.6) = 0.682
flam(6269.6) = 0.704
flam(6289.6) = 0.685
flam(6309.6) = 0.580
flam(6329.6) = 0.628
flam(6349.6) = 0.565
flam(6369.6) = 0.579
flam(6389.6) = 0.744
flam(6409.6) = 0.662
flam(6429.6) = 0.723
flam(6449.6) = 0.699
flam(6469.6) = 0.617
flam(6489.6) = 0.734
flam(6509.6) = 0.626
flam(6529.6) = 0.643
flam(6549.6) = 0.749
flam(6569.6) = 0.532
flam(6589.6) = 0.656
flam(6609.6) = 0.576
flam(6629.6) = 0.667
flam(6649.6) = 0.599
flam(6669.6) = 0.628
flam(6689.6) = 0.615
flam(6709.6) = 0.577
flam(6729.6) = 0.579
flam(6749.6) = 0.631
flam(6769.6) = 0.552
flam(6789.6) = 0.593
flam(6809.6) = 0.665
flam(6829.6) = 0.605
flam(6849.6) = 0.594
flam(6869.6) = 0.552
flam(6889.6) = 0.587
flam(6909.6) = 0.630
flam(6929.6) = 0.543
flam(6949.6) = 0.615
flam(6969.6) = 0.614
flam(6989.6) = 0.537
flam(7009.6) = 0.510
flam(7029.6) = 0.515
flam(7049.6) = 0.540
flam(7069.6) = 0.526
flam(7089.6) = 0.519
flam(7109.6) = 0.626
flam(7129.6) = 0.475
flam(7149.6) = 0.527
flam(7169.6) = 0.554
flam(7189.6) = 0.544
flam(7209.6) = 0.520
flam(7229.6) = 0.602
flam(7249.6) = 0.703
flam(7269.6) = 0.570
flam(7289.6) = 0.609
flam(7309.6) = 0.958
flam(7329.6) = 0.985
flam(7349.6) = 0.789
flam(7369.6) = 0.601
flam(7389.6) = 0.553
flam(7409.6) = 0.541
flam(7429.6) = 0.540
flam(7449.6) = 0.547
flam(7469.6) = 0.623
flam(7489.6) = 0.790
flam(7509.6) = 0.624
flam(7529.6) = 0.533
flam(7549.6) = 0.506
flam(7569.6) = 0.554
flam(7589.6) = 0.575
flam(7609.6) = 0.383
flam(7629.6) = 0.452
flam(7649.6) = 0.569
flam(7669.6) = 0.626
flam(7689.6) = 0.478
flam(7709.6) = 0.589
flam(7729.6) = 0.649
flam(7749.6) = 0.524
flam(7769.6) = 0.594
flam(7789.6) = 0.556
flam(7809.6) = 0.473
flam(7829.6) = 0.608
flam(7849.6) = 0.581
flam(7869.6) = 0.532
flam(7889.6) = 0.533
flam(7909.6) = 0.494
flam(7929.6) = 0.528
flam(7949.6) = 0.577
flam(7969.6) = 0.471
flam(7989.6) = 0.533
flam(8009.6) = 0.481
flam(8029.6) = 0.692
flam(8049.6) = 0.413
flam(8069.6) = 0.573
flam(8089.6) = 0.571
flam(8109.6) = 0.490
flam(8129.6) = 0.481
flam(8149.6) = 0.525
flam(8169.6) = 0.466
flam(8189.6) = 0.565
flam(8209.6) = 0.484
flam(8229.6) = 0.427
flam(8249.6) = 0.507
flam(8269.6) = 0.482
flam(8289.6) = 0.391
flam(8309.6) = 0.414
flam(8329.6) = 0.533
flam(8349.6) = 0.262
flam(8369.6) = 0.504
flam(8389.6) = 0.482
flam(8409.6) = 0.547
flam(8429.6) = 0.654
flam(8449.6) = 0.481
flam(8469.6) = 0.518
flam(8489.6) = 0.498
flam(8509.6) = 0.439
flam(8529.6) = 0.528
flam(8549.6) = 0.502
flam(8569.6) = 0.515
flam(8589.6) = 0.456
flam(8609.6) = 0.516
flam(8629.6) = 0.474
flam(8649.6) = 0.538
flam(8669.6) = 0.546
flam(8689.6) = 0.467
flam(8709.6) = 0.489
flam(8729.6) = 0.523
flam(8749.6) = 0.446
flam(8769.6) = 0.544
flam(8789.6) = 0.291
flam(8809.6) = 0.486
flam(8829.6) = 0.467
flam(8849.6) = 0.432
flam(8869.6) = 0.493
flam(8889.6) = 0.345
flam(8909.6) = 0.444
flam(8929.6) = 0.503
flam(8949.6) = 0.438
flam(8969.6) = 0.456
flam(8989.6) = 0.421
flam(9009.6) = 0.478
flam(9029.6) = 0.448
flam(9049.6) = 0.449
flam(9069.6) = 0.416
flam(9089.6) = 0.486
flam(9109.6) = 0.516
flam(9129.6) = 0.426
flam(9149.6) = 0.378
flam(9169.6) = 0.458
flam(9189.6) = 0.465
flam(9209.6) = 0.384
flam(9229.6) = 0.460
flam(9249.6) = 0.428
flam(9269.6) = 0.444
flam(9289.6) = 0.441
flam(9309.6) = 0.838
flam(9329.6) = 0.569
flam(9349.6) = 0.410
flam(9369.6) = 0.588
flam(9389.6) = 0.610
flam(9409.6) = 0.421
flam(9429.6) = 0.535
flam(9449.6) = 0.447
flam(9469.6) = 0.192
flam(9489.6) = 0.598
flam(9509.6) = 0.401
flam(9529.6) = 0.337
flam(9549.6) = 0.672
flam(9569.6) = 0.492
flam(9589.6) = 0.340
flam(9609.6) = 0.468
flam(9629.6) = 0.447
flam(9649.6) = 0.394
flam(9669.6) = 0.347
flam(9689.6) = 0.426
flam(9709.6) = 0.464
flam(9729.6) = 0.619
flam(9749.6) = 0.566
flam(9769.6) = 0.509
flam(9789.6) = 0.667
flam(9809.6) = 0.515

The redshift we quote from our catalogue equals 0.115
